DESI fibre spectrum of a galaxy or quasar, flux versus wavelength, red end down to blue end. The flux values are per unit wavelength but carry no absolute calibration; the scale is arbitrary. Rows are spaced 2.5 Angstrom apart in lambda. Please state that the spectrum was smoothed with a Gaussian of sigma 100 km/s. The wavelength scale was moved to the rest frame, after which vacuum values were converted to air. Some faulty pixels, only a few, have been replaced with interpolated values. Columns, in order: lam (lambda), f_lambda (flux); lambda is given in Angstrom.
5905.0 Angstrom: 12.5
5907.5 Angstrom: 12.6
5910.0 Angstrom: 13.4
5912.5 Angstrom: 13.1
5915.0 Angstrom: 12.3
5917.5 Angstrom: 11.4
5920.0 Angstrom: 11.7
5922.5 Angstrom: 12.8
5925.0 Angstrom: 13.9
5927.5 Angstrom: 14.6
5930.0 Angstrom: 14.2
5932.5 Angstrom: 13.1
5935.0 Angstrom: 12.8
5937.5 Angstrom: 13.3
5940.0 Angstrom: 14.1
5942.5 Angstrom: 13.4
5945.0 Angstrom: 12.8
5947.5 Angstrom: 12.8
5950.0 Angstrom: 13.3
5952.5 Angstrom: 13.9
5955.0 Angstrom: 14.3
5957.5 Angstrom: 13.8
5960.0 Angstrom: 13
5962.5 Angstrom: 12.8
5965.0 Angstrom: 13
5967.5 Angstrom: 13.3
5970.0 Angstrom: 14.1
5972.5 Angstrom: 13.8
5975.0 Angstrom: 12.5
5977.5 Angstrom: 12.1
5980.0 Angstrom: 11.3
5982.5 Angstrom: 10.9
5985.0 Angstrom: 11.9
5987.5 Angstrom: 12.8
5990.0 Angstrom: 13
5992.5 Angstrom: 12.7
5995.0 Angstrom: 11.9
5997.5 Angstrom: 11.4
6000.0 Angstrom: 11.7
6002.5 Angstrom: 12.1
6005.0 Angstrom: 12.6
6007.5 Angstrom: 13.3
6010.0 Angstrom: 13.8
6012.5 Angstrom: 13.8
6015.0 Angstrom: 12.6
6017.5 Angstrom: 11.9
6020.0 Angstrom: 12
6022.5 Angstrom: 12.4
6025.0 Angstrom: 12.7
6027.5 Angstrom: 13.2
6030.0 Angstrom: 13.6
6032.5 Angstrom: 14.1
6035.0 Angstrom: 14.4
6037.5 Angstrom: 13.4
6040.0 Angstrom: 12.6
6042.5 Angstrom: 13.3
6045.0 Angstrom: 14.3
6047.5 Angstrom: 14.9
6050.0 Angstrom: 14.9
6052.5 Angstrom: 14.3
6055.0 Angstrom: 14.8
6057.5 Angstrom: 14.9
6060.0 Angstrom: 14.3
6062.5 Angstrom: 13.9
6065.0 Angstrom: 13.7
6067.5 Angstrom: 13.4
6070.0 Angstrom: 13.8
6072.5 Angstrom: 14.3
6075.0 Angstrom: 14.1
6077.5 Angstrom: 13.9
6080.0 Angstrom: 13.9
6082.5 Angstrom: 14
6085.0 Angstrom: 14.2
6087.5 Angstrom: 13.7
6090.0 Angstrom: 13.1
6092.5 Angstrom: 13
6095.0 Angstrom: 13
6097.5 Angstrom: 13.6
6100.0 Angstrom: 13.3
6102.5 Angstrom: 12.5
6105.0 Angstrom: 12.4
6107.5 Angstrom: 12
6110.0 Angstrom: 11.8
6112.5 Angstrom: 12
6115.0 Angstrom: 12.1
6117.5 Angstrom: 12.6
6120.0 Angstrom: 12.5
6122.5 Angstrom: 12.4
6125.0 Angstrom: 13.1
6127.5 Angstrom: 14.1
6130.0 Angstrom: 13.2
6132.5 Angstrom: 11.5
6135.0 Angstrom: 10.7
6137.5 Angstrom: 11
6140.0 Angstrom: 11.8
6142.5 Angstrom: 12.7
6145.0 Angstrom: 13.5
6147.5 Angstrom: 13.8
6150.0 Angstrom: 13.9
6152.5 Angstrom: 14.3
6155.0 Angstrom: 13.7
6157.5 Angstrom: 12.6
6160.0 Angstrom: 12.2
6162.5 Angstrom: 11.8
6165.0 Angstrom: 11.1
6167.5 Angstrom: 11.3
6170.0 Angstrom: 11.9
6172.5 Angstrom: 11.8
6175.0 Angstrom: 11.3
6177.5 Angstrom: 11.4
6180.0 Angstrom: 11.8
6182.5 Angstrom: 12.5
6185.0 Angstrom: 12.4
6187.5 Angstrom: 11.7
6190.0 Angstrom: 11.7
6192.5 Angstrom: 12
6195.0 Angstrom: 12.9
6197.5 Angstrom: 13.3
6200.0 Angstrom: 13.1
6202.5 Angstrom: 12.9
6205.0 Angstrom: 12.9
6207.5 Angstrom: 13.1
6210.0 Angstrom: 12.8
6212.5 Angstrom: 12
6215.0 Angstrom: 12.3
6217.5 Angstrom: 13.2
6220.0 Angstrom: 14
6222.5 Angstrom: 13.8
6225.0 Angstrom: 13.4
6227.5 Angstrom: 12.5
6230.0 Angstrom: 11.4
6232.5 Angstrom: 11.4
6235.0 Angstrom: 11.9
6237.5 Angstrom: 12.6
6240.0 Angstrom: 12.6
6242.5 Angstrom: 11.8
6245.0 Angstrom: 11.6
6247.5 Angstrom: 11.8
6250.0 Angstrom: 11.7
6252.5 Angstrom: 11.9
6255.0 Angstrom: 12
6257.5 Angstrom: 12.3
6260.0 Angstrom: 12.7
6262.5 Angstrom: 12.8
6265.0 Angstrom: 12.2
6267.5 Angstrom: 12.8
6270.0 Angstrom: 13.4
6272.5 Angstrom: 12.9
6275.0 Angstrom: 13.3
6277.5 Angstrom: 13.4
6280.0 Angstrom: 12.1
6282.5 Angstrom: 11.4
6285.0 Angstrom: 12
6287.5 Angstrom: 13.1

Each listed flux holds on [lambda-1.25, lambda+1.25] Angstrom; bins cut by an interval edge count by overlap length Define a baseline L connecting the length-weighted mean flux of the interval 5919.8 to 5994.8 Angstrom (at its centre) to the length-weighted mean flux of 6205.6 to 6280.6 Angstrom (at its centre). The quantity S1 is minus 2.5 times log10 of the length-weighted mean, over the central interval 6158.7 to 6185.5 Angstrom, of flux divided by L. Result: 0.08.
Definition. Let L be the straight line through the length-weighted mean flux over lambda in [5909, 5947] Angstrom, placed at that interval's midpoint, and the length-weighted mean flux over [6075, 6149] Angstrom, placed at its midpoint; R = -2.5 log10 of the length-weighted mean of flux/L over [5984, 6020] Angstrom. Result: 0.04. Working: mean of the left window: 13.1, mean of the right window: 12.8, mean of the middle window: 12.5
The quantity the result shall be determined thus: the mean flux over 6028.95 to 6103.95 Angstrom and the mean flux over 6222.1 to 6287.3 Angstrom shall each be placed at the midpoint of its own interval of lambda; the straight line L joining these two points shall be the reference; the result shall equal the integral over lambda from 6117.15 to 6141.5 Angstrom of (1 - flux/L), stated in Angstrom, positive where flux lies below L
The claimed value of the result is 1.9 Angstrom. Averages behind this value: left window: 13.8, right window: 12.4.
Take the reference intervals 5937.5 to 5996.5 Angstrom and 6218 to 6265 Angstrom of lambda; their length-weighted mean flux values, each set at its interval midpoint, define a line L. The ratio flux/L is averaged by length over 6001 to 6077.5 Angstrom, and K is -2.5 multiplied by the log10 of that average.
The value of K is -0.07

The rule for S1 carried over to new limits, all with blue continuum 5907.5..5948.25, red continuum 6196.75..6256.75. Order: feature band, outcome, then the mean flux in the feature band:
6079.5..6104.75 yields -0.051 mag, 13.4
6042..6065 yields -0.124 mag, 14.4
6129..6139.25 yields 0.099 mag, 11.6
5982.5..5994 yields 0.049 mag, 12.4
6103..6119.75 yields 0.047 mag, 12.2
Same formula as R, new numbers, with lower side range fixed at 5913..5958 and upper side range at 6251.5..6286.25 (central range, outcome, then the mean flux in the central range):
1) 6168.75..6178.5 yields 0.10 mag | 11.6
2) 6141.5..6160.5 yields -0.05 mag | 13.4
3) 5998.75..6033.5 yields 0.02 mag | 12.8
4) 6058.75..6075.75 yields -0.08 mag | 13.9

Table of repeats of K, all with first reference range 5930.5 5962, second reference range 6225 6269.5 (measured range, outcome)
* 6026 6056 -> -0.08 mag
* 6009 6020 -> 0.02 mag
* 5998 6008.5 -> 0.07 mag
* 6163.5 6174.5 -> 0.09 mag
